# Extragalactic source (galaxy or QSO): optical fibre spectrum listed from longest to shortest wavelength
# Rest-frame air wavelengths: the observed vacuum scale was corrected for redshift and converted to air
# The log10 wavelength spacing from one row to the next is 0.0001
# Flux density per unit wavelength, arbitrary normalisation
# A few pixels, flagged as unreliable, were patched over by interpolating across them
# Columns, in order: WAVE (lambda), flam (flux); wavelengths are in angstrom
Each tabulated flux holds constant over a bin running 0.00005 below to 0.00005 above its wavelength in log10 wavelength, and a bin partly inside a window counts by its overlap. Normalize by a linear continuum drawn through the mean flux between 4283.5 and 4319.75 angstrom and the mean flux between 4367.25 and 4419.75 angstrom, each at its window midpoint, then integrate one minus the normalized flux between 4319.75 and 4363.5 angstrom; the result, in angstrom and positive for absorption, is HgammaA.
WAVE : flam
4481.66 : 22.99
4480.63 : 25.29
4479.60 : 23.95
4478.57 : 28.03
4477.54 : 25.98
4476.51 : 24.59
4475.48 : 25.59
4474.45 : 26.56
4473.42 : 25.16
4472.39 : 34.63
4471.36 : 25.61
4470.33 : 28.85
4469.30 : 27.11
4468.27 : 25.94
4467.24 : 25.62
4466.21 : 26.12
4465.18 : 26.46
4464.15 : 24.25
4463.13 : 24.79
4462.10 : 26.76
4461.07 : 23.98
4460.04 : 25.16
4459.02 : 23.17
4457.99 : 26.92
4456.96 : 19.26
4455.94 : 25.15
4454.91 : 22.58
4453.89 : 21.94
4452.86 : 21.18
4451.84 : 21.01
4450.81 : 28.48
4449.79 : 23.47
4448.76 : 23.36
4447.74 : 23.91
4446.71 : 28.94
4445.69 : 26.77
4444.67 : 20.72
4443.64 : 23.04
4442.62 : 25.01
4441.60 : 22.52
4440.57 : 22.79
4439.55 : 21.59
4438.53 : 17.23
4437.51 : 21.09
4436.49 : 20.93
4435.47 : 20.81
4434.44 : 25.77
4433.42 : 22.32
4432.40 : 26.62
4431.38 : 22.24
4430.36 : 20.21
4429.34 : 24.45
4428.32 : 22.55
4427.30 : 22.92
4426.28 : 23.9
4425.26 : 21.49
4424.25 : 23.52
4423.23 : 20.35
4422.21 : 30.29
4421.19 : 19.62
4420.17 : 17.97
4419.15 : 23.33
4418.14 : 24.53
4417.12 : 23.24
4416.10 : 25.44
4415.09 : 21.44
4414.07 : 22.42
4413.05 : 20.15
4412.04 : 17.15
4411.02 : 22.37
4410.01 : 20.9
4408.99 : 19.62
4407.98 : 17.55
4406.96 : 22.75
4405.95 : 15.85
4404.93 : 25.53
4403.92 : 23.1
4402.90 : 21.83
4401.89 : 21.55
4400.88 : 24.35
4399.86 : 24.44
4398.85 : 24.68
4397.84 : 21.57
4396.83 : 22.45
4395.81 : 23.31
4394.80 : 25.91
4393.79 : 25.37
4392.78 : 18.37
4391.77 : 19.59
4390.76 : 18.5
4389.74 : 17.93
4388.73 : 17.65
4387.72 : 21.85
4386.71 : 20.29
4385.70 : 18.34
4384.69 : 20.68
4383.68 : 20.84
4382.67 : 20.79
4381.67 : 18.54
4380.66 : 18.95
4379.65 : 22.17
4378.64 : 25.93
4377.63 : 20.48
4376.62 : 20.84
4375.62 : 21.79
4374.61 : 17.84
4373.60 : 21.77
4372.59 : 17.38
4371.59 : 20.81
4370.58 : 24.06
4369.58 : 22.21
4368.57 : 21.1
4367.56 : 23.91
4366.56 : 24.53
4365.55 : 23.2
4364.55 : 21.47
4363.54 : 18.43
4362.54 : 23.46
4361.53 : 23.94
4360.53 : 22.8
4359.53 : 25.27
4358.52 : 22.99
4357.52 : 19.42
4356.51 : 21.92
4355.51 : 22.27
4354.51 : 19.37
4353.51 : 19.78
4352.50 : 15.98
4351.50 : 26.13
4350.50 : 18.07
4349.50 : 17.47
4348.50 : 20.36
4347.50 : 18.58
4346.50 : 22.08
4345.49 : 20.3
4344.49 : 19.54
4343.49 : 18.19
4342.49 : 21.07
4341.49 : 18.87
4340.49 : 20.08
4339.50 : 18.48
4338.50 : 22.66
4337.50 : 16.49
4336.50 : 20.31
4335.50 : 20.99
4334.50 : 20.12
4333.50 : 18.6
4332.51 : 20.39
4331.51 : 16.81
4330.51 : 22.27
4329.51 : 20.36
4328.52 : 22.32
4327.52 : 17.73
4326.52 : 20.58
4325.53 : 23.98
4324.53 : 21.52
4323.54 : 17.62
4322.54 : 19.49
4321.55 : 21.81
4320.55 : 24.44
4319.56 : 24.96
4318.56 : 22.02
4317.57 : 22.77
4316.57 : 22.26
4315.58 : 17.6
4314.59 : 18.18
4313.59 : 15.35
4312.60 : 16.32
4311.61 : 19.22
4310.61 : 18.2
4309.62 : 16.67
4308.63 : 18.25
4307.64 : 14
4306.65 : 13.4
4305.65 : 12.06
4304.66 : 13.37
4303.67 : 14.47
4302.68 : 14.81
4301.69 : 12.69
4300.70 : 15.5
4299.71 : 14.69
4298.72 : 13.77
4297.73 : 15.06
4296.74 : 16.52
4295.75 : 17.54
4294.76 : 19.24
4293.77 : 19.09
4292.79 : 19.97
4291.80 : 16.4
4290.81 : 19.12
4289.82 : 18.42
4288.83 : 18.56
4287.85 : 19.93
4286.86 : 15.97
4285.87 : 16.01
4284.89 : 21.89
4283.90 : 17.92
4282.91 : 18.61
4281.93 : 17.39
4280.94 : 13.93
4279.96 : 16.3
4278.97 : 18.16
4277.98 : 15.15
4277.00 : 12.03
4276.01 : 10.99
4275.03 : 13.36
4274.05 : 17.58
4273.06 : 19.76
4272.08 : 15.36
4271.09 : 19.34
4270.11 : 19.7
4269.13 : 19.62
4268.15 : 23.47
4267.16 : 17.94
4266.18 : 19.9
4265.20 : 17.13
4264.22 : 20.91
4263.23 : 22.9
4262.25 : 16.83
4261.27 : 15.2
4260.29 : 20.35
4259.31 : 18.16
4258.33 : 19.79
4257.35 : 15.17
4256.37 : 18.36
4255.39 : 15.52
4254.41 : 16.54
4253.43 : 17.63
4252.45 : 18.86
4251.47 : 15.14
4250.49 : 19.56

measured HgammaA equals -3.5 angstrom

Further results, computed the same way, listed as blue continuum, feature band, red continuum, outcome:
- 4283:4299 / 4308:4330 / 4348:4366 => -0.8 angstrom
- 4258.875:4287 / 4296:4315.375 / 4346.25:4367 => 3.7 angstrom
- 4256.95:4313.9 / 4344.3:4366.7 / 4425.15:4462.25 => -1.5 angstrom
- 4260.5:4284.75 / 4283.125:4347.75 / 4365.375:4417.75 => 1.3 angstrom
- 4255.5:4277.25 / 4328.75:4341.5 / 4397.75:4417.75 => 0.0 angstrom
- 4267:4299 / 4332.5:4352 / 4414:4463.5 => -0.3 angstrom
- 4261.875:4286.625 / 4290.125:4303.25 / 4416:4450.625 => 1.4 angstrom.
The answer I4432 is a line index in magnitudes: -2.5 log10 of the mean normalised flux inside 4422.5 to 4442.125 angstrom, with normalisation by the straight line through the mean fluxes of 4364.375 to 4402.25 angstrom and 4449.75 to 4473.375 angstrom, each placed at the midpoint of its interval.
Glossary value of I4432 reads 0.07 mag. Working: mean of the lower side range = 21.5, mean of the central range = 22.4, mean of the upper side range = 25.2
